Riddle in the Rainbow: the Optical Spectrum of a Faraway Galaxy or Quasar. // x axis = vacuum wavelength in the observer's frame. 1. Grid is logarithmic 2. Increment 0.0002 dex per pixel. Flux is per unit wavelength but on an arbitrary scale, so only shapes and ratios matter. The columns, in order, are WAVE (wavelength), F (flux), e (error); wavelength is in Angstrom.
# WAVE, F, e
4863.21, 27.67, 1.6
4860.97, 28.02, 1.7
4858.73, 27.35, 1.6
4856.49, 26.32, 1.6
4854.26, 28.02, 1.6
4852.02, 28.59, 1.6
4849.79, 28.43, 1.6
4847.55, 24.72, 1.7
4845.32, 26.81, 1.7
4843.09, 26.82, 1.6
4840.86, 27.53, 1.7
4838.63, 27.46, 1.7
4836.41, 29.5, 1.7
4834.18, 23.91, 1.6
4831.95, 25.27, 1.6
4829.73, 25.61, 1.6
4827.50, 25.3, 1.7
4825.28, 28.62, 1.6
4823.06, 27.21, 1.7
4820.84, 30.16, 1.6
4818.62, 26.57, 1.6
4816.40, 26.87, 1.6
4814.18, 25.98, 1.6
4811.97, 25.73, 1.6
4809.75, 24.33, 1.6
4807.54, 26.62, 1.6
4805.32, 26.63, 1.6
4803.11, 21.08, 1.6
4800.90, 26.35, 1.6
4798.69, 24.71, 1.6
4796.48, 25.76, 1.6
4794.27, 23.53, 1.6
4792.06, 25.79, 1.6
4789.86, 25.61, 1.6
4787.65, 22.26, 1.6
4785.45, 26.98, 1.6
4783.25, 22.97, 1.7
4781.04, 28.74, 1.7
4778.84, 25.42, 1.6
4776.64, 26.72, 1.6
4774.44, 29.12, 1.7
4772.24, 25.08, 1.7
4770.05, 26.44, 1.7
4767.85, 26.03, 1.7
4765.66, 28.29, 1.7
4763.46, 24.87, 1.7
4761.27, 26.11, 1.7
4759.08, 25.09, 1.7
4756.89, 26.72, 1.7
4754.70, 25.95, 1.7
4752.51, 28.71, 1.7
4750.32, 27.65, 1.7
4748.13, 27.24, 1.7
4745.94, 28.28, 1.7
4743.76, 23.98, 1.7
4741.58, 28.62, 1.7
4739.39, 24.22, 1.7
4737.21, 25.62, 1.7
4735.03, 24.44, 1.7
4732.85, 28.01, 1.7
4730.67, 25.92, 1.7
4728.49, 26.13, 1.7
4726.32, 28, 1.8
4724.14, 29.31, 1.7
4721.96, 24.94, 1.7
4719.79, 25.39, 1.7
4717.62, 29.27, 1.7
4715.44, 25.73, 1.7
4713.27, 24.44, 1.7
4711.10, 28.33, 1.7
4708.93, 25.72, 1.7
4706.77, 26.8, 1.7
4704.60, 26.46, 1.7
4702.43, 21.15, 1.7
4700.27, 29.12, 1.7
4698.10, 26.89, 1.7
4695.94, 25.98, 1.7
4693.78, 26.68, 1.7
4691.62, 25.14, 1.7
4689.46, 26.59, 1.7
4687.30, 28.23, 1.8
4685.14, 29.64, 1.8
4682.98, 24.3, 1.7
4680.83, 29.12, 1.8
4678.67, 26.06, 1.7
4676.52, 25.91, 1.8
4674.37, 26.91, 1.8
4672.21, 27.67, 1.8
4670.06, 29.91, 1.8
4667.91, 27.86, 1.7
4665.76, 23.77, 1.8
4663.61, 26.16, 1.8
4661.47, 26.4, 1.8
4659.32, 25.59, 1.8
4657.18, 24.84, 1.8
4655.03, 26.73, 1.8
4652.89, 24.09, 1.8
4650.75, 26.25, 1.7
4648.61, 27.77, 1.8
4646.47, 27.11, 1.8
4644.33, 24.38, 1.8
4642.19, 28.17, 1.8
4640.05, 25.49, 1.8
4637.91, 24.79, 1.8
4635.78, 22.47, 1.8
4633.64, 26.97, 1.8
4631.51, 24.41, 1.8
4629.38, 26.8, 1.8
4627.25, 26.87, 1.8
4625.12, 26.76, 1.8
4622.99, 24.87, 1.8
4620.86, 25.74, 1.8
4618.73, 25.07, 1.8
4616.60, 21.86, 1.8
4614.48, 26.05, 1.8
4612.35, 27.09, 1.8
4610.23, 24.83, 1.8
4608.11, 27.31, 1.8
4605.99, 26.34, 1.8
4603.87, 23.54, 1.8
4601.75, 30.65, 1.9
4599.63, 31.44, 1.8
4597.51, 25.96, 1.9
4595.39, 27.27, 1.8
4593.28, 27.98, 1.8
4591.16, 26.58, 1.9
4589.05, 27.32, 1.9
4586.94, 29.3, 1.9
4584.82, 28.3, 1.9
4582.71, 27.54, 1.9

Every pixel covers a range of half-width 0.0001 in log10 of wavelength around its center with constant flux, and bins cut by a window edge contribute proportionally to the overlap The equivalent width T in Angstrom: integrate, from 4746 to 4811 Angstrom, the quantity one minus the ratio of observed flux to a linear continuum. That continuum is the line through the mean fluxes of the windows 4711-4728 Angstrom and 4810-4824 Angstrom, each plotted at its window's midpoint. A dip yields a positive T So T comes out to 2.3 Angstrom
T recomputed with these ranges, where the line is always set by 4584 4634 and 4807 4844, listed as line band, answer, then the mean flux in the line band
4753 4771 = 0.26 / 26.3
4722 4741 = 0.16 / 26.4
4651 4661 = 0.44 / 25.5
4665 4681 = -0.28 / 27.1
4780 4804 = 1.58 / 24.9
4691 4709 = 0.42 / 26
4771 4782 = -0.13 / 27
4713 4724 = 0.12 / 26.3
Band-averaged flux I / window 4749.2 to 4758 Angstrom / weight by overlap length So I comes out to 27.2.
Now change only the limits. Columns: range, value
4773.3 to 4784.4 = 26.6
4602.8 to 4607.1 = 25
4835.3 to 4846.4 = 27.6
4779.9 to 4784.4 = 25.8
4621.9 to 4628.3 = 26.2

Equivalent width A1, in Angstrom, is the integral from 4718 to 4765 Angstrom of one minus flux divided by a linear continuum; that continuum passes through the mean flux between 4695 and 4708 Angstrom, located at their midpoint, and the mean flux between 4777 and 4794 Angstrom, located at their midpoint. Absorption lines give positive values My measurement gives -1.40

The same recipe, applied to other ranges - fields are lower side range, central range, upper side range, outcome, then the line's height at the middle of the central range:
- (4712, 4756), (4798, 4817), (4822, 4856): 1.0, 26.8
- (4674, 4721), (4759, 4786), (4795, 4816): -0.7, 25.7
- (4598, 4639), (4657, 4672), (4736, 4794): -0.3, 26.1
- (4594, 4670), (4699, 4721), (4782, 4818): -0.5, 25.6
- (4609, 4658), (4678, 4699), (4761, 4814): -1.0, 25.6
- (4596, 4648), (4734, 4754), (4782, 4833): -0.6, 25.8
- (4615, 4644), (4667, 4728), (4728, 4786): -2.1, 25.9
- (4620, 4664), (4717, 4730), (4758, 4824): -0.6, 25.9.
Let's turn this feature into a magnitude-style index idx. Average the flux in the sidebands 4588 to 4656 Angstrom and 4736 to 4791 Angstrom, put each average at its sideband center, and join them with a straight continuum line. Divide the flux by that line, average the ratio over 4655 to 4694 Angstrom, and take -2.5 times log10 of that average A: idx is -0.020 mag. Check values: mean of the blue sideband 26.2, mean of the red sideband 26.3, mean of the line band 26.7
